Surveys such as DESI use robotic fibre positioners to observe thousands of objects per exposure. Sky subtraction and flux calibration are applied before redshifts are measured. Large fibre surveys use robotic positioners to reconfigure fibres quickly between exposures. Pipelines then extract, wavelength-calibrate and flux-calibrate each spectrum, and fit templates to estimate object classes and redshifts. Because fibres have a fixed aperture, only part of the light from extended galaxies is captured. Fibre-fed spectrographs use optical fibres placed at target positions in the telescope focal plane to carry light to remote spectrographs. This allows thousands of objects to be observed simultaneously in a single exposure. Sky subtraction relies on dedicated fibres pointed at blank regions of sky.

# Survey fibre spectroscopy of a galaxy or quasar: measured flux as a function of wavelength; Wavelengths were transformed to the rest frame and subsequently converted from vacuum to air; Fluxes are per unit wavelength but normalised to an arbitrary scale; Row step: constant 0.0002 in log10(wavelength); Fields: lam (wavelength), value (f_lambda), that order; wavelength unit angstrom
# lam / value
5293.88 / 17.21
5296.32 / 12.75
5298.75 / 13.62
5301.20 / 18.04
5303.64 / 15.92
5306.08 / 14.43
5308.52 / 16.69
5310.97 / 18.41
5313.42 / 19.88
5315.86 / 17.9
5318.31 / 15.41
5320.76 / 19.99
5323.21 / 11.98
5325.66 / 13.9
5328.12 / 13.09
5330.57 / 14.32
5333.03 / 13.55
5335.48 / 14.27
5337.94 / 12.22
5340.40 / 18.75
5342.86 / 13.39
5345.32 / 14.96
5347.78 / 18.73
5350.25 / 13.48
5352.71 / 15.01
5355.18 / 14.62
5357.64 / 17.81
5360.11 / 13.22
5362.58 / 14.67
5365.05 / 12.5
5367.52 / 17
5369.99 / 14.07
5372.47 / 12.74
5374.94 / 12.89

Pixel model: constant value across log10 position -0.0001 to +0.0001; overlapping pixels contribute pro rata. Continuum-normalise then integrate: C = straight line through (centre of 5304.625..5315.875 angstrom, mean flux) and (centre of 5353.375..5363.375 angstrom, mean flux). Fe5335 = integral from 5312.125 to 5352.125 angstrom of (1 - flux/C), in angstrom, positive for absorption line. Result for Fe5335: 2.4 angstrom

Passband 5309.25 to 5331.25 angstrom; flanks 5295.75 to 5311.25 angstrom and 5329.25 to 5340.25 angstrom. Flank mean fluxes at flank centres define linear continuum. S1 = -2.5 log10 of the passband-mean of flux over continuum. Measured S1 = -0.091 mag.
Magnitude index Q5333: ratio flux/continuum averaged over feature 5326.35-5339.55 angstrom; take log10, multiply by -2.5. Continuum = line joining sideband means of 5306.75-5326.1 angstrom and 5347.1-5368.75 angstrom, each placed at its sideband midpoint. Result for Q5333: 0.18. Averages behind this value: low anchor 16.8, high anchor 15.1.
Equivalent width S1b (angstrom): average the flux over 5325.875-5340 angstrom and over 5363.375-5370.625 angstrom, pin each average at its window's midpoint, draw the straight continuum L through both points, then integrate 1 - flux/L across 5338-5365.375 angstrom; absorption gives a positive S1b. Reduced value -1.8 angstrom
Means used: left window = 13.8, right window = 14.6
